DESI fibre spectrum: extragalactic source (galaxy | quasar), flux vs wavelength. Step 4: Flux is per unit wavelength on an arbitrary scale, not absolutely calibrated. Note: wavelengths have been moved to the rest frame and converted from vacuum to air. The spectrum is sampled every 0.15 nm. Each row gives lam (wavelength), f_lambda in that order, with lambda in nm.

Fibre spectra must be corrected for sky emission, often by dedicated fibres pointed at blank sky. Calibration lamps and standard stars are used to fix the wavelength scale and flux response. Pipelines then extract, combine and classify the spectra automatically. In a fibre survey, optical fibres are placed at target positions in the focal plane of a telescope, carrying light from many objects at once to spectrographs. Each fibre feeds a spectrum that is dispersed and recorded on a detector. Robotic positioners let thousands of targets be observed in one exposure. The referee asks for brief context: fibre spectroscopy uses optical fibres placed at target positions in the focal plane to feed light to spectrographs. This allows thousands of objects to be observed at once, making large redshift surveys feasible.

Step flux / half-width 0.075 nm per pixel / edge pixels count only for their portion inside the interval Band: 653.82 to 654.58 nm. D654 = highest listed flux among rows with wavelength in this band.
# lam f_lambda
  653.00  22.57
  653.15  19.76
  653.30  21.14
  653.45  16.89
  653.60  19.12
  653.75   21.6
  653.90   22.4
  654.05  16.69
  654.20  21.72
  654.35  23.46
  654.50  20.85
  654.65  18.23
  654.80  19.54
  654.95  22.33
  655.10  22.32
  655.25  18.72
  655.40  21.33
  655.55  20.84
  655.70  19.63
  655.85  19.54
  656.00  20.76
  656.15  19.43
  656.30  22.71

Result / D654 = 23.46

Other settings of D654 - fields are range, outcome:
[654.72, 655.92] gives 22.33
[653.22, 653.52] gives 21.14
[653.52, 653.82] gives 21.6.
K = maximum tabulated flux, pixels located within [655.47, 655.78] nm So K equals 20.84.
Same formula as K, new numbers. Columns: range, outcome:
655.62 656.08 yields 20.76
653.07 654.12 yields 22.4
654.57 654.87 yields 19.54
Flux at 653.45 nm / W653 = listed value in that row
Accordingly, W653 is 16.89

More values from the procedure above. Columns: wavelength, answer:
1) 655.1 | 22.32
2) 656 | 20.76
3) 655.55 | 20.84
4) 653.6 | 19.12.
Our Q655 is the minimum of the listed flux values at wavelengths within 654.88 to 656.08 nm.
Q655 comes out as 18.72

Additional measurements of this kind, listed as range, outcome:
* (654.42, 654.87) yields 18.23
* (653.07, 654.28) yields 16.69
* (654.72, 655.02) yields 19.54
